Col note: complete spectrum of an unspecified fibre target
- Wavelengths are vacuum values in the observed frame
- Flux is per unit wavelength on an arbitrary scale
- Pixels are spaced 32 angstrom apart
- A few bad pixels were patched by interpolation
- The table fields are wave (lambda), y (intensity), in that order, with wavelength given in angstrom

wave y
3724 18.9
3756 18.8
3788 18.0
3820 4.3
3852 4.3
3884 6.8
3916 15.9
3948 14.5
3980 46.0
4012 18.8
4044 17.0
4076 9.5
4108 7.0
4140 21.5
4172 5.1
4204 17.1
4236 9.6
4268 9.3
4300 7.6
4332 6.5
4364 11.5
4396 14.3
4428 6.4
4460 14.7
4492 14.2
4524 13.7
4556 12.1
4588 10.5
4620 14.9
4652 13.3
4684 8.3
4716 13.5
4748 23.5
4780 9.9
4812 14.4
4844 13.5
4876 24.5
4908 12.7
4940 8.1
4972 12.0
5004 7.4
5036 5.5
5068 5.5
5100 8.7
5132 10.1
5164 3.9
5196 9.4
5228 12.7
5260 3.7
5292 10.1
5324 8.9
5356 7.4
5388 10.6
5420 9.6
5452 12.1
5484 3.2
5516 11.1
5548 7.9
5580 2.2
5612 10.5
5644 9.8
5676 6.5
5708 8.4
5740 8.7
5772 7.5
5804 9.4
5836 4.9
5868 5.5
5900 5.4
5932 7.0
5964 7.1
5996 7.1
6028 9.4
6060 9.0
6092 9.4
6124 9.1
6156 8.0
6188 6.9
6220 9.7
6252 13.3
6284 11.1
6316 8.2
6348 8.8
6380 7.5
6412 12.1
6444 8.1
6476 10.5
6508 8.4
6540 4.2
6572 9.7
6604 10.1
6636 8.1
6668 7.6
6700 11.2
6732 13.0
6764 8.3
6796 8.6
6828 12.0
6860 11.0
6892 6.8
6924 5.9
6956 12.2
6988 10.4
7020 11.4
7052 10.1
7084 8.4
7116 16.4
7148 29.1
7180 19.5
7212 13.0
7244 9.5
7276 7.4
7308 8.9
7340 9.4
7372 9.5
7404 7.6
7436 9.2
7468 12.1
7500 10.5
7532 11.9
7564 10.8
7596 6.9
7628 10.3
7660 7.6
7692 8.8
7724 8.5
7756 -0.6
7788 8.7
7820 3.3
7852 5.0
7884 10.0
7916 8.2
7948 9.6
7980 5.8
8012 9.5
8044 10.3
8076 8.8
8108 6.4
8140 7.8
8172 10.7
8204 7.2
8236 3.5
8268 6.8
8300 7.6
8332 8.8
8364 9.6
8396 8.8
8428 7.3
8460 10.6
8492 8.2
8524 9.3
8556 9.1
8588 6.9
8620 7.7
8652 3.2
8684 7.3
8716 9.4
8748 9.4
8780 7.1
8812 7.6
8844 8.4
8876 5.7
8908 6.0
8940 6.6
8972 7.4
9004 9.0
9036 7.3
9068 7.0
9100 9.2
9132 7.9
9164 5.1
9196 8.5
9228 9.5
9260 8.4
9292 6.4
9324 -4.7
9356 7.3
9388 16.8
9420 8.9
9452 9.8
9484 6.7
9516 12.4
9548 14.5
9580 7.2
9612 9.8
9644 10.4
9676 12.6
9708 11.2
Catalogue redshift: 0.09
